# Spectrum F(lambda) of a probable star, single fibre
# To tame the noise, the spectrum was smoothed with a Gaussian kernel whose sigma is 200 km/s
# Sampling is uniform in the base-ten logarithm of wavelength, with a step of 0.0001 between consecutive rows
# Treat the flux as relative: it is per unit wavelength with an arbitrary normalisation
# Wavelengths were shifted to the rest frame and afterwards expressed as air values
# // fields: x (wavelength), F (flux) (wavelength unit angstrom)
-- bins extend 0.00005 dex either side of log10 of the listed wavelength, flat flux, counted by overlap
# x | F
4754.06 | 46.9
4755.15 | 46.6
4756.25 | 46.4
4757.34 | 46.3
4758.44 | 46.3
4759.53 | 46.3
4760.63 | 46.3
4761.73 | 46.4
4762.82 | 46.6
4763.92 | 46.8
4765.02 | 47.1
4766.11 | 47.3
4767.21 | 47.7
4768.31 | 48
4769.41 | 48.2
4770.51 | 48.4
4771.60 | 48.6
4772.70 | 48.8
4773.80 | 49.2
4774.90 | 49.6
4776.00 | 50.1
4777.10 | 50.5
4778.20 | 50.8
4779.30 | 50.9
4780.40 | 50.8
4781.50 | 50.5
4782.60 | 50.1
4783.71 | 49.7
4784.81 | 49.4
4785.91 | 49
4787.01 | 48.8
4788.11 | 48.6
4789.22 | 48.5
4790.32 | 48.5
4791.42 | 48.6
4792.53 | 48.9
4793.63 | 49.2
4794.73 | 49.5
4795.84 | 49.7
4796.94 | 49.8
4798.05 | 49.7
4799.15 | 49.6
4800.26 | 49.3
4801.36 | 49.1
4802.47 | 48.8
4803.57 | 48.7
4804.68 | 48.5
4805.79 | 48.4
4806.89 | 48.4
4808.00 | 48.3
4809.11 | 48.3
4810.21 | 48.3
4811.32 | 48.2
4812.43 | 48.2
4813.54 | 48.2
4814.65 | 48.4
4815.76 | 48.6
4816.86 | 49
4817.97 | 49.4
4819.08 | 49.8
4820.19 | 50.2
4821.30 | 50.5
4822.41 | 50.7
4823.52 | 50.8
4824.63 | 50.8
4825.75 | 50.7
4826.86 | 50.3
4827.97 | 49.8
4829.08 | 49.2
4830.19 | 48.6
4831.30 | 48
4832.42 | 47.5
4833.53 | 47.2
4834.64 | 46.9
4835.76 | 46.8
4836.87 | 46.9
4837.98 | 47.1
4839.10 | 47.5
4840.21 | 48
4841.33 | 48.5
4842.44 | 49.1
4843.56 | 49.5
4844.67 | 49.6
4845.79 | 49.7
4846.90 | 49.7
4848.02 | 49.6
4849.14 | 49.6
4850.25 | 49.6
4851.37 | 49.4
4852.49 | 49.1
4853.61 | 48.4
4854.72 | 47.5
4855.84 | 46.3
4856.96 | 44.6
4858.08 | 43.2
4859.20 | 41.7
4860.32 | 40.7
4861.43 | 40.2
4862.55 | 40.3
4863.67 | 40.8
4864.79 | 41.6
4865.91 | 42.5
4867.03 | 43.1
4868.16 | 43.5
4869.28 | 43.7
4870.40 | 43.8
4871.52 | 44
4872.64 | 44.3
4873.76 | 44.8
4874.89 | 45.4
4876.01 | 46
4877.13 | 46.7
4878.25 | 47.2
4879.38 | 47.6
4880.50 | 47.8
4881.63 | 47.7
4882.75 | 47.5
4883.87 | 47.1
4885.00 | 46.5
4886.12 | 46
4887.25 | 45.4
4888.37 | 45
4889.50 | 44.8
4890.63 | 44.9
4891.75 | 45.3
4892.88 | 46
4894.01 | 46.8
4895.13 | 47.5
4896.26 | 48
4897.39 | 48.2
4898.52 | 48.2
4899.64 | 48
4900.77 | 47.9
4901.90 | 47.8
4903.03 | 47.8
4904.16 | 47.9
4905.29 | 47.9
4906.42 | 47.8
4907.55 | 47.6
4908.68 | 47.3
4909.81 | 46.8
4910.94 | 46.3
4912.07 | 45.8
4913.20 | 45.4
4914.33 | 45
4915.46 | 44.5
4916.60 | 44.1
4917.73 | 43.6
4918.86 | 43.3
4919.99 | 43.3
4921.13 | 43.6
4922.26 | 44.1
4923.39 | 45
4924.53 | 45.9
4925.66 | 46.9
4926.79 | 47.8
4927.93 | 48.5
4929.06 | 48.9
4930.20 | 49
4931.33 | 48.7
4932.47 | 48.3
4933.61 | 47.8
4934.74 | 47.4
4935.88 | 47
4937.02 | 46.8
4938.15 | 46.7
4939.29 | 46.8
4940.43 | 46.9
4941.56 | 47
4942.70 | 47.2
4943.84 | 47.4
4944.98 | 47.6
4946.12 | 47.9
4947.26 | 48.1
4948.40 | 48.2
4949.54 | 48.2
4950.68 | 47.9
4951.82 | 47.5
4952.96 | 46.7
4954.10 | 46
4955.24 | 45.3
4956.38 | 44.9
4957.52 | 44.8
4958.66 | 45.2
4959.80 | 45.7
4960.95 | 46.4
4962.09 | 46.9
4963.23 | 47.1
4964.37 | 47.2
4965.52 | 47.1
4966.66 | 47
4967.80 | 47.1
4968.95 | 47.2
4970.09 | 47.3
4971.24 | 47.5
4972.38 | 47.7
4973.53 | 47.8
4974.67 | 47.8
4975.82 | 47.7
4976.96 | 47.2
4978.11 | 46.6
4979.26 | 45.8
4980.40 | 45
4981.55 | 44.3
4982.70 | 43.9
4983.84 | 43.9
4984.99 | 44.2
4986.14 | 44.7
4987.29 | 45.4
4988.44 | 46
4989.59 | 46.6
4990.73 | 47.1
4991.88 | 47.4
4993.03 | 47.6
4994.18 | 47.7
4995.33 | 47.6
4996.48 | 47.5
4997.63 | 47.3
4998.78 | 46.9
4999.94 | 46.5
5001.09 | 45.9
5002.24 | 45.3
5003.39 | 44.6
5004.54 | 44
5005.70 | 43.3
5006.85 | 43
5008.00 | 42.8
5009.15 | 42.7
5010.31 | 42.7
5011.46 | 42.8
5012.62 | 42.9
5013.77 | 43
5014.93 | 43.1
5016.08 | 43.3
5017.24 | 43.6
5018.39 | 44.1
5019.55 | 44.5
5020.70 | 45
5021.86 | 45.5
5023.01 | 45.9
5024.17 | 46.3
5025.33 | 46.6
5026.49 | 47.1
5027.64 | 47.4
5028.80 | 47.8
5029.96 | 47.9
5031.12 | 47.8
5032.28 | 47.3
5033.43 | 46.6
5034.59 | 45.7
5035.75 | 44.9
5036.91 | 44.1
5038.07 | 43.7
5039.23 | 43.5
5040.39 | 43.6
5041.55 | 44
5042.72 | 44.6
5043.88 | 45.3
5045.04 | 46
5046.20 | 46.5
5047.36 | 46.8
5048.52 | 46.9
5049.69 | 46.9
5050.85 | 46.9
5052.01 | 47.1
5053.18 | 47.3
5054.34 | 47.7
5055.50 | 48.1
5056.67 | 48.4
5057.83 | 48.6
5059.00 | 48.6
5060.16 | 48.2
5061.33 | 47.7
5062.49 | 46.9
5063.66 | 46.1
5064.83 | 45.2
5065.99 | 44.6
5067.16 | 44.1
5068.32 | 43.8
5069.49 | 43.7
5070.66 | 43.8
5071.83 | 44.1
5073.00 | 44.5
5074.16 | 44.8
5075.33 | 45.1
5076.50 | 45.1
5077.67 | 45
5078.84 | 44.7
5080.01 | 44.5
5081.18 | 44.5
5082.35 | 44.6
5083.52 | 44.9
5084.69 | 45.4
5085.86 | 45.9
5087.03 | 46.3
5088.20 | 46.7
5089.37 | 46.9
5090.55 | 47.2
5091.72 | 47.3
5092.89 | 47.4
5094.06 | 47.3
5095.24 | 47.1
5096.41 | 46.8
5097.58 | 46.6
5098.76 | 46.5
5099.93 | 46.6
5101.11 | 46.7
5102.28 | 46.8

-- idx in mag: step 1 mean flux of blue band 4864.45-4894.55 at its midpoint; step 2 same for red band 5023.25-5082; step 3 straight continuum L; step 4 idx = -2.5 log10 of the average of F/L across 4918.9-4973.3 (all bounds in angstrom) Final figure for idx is -0.03 mag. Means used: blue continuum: 45.4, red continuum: 45.9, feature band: 46.9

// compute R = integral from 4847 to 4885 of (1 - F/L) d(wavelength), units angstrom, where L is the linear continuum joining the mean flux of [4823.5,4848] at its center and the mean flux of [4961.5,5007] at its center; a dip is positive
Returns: 2.2 angstrom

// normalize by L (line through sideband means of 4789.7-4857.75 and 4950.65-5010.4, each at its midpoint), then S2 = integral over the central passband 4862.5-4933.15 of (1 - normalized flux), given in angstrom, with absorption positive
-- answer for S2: 2.2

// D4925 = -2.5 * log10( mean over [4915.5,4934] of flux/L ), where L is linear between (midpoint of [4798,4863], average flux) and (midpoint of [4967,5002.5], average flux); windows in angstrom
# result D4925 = 0.02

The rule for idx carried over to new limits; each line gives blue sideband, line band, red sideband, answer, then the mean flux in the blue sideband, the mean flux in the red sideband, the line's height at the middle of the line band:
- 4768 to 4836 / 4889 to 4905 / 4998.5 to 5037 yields 0.005 mag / 49.1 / 45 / 47.3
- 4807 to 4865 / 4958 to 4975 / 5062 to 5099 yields -0.010 mag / 47.7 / 45.5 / 46.6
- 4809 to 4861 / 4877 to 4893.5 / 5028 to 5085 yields 0.032 mag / 48.3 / 45.8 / 47.7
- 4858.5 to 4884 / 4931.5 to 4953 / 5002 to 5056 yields -0.066 mag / 44.2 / 45.2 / 44.7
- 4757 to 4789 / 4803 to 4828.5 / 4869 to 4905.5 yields -0.033 mag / 48.5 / 46.5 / 47.8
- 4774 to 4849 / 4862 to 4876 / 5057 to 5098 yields 0.122 mag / 49.1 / 45.8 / 48.4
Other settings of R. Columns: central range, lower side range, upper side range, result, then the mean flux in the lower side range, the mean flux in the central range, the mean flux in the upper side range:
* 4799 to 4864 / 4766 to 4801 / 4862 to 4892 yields -1.27 angstrom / 49.3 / 48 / 44.9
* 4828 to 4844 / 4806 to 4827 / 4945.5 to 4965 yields 0.31 angstrom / 49.3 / 48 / 46.7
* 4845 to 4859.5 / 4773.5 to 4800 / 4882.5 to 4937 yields 0.08 angstrom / 49.6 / 47.7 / 46.5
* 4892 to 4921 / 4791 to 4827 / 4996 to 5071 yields 0.72 angstrom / 49.2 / 46.4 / 45.5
